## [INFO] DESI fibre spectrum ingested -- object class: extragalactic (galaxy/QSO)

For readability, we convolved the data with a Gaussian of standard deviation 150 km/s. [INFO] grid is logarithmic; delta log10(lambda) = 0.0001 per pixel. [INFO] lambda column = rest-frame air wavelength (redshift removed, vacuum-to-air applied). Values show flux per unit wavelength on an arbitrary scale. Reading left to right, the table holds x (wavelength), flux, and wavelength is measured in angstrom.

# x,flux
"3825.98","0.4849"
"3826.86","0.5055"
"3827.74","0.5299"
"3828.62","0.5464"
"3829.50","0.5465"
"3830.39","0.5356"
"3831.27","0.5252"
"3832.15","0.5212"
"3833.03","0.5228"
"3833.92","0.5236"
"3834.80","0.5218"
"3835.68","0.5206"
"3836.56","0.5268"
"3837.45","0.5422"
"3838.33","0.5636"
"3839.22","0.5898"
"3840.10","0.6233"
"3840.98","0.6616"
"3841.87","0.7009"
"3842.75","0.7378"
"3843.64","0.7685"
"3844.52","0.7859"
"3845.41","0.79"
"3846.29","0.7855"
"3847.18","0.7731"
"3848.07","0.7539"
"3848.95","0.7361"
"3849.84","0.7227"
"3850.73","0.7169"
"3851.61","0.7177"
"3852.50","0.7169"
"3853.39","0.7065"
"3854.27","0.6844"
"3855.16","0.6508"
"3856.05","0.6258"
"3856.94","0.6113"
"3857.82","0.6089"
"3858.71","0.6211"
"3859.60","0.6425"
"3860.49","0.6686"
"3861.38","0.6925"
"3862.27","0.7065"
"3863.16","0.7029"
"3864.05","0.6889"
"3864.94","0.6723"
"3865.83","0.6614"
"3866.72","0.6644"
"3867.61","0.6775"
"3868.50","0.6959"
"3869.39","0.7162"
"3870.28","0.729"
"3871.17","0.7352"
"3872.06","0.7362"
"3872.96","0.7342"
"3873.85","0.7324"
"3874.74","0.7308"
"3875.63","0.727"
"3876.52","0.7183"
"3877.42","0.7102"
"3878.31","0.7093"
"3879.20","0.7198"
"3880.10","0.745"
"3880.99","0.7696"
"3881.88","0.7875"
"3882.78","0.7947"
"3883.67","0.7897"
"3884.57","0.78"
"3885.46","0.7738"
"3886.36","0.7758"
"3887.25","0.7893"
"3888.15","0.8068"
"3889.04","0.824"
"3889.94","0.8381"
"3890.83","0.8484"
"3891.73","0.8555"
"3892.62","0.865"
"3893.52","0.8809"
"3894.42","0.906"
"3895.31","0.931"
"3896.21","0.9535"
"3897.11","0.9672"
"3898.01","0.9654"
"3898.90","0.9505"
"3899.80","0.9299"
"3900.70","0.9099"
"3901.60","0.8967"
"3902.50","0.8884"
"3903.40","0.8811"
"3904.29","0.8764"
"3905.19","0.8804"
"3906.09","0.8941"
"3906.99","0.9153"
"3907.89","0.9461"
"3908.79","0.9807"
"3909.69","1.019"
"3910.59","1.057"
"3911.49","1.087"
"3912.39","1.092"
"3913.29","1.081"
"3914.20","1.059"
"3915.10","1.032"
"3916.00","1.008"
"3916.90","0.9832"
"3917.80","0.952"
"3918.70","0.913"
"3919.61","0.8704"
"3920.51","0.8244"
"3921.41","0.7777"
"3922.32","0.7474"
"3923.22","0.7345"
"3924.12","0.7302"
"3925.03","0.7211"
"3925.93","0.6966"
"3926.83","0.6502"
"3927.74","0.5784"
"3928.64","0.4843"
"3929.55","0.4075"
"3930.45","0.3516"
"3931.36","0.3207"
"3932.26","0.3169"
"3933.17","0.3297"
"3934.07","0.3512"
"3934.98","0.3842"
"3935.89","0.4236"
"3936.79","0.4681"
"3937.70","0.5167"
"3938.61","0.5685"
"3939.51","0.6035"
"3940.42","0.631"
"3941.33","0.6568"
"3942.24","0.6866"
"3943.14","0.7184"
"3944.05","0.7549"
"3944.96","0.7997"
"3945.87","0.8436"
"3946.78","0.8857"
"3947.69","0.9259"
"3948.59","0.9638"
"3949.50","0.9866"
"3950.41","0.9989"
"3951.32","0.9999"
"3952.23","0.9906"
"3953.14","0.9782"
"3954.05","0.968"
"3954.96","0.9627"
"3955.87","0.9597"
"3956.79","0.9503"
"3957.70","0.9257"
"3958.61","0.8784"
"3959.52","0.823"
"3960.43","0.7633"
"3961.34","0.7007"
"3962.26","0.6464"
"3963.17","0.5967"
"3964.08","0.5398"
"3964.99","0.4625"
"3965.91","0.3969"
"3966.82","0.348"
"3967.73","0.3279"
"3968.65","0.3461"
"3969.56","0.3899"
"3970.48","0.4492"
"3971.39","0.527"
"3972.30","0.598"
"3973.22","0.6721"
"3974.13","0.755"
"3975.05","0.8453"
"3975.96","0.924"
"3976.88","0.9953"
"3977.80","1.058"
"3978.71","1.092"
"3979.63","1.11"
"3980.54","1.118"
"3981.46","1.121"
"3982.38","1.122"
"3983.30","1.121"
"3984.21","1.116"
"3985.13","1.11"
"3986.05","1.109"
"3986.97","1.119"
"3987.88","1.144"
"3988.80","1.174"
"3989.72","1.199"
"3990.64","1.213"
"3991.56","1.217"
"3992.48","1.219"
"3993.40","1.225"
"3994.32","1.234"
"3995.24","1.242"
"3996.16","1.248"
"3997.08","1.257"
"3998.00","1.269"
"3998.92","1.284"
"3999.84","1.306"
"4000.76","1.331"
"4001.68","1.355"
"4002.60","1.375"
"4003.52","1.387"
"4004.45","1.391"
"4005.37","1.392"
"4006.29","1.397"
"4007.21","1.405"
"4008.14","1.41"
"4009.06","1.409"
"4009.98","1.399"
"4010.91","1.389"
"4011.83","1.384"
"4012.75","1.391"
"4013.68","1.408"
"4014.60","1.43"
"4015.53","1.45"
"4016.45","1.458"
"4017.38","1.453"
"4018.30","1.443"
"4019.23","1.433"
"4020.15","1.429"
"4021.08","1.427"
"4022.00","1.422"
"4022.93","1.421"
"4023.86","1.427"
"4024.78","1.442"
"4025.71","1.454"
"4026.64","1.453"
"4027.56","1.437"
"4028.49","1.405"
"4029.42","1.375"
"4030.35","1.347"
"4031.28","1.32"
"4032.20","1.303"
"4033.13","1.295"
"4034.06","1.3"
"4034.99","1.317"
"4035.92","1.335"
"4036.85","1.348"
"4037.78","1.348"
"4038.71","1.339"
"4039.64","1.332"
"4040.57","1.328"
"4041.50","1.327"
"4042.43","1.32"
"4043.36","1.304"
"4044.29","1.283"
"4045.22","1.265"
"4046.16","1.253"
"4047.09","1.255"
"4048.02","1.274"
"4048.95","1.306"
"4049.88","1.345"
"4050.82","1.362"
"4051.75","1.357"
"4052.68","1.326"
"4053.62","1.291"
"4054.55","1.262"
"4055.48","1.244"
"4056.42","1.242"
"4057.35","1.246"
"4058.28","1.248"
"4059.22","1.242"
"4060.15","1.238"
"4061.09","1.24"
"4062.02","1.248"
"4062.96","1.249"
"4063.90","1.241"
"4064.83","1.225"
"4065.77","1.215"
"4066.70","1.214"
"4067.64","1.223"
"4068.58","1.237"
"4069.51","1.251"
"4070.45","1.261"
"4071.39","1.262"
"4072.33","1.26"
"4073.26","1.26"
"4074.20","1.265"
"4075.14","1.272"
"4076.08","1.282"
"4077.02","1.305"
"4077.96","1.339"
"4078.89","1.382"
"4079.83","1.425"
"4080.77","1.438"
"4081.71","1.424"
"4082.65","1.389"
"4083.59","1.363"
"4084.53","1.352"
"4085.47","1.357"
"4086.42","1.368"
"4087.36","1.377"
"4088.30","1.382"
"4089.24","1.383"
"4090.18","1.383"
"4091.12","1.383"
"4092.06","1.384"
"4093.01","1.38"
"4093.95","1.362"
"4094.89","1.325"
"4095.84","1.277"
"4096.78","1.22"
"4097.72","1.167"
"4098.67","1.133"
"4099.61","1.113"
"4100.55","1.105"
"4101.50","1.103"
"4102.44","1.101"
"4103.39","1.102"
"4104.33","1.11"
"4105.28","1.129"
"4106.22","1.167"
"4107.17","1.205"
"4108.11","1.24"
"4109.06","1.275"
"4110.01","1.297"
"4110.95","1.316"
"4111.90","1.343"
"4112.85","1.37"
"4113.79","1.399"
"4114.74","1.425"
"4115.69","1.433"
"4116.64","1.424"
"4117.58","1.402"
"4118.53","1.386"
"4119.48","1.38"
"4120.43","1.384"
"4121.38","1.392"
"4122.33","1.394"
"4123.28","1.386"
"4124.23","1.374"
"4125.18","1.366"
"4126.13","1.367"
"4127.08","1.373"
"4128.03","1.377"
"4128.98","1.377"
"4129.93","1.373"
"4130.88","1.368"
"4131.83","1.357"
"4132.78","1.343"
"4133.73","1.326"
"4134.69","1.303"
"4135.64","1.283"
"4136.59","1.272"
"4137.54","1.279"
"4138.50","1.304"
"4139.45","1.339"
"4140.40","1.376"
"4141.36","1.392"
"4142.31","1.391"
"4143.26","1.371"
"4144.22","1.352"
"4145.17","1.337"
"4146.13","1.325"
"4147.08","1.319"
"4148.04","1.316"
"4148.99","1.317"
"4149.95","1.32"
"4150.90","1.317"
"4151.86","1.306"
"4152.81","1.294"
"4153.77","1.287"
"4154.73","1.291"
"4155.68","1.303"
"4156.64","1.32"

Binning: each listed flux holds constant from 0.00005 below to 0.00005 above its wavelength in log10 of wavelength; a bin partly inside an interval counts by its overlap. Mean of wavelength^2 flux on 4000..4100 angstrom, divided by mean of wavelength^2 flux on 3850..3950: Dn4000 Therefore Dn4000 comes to 1.89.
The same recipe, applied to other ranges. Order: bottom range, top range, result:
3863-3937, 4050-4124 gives 1.83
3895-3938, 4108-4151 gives 1.92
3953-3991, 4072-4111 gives 1.61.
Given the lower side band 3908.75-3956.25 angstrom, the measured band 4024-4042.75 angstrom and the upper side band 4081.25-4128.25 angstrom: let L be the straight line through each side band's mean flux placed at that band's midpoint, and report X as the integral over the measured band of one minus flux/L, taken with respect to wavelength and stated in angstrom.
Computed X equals -4.7 angstrom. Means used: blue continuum 0.768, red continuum 1.31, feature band 1.36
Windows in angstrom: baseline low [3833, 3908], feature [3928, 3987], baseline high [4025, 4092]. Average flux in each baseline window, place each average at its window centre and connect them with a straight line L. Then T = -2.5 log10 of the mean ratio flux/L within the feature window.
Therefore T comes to 0.35 mag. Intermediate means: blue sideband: 0.749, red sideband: 1.31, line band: 0.74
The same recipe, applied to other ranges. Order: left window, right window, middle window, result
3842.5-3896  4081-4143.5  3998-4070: -0.183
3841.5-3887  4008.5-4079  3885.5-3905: -0.073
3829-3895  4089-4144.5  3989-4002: -0.222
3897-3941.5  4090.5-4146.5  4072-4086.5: -0.119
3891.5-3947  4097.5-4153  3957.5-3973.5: 0.489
